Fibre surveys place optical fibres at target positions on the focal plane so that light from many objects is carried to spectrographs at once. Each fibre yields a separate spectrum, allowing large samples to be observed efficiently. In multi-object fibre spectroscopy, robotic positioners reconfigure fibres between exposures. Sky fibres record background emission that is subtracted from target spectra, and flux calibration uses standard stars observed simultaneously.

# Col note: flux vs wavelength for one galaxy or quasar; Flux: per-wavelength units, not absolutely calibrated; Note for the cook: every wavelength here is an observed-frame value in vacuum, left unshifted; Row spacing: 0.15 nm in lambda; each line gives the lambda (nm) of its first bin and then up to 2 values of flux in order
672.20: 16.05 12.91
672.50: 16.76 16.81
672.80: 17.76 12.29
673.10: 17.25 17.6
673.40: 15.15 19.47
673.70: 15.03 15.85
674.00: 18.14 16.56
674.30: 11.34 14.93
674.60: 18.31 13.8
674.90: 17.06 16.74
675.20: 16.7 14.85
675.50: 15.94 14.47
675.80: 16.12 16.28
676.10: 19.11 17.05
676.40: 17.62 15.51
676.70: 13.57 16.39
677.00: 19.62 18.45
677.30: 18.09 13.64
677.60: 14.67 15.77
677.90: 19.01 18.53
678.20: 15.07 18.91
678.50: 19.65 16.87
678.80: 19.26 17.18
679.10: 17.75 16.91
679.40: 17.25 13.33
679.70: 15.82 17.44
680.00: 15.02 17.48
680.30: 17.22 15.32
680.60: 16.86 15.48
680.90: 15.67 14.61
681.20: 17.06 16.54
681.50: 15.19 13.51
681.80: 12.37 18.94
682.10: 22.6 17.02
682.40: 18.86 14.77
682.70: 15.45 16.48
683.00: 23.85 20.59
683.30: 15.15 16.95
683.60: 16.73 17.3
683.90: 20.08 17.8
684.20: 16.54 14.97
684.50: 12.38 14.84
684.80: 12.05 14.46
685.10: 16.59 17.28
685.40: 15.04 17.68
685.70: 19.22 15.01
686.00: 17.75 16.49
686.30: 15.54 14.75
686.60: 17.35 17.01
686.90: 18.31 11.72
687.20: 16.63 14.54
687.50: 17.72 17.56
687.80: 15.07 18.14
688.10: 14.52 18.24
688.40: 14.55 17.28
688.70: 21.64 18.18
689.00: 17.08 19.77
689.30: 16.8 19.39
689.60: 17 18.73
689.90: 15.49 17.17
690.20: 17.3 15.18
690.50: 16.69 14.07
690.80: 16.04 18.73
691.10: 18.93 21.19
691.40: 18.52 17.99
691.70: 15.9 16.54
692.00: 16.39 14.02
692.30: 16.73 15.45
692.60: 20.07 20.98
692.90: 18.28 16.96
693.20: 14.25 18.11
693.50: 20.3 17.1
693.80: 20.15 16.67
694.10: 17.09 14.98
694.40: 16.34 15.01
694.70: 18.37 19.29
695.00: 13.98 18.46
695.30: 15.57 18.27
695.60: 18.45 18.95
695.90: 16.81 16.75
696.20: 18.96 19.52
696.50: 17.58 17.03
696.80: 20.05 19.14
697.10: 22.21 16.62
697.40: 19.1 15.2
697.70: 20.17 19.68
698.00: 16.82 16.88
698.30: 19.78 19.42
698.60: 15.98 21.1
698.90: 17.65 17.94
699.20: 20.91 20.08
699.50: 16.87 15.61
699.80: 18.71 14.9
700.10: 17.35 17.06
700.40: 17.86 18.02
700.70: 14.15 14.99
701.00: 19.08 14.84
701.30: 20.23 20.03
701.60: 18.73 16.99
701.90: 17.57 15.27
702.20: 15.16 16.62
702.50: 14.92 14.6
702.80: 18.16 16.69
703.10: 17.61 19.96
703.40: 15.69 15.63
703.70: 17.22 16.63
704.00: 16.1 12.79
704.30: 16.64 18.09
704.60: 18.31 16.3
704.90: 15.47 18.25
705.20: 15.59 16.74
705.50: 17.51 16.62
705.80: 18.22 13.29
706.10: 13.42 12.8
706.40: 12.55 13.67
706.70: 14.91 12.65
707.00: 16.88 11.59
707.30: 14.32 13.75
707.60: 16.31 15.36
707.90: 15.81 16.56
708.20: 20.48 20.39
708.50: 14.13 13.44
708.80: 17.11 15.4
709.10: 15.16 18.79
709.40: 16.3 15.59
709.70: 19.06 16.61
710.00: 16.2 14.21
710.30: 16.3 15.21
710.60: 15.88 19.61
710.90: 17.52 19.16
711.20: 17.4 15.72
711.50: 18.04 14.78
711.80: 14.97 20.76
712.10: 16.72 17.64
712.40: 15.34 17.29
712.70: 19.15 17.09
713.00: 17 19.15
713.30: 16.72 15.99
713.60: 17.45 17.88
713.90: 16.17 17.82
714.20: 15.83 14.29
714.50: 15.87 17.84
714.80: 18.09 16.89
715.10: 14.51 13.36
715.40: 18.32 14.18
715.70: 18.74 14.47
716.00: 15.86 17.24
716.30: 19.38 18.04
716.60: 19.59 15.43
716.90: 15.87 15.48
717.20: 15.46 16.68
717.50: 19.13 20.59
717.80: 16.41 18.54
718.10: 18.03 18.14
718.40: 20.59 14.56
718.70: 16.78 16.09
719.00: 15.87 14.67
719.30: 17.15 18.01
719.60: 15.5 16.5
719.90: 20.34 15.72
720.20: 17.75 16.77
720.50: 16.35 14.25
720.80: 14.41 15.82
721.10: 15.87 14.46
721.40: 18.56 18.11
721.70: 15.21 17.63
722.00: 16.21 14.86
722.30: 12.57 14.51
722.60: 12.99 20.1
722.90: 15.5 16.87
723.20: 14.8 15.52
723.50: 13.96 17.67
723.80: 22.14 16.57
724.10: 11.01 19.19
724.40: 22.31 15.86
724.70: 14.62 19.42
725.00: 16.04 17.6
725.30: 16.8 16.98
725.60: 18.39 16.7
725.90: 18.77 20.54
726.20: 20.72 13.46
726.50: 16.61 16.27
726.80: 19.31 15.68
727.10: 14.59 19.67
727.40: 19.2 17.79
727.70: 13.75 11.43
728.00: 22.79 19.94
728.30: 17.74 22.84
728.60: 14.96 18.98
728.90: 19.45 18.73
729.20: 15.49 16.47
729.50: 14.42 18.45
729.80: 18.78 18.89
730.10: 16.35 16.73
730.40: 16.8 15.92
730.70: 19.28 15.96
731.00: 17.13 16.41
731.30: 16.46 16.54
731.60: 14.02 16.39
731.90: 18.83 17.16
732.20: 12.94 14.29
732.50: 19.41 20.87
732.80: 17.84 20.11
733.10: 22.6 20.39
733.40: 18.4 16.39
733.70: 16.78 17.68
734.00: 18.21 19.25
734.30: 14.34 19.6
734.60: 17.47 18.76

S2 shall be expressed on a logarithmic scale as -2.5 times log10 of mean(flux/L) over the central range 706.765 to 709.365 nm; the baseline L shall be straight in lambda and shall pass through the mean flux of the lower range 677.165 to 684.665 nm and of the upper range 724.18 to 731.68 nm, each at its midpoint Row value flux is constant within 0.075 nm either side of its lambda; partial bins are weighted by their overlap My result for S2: 0.09 mag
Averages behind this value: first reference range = 16.8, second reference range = 17.4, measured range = 15.8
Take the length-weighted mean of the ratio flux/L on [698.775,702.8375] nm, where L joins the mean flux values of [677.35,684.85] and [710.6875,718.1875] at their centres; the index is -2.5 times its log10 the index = -0.02 mag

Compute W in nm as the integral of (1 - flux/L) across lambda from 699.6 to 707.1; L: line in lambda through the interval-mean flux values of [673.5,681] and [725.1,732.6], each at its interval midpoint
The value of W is 0.25 nm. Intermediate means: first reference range 16.5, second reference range 17.3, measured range 16.3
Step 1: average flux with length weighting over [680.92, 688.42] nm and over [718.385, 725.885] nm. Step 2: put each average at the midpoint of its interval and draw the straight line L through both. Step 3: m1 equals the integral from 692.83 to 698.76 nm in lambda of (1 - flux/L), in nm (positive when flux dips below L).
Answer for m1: -0.49 nm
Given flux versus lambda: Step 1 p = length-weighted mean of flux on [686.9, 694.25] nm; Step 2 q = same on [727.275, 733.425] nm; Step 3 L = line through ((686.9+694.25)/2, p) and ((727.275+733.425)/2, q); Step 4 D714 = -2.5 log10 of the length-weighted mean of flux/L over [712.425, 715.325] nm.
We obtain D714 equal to 0.04 mag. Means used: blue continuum 17.2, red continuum 17.6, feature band 16.7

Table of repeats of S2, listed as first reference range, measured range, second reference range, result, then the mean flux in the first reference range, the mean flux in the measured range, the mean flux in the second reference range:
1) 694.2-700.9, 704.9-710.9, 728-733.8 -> 0.124 mag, 17.8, 15.8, 17.7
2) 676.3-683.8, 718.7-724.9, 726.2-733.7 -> 0.062 mag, 16.9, 16.4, 17.4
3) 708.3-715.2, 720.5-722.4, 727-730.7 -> 0.101 mag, 16.8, 15.7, 17.5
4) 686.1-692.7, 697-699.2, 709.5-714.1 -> -0.095 mag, 17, 18.6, 17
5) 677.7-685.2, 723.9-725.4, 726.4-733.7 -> 0.028 mag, 16.7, 16.9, 17.5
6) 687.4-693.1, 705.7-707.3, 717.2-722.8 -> 0.204 mag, 17.4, 14.1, 16.6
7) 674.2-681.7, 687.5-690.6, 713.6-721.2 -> -0.050 mag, 16.4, 17.3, 16.7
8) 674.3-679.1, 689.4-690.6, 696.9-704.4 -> 0.005 mag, 16.7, 17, 17.4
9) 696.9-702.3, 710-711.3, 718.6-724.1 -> 0.010 mag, 17.8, 16.8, 16.2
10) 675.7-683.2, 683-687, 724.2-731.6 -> 0.025 mag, 16.9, 16.6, 17.5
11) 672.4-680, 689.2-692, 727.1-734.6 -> -0.032 mag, 16.5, 17.3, 17.6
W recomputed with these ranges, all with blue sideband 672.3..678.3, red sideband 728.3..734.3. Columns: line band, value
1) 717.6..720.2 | 0.01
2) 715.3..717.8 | 0.02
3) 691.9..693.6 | -0.07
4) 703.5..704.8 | 0.04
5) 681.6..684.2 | -0.18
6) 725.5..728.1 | 0.01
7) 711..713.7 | -0.02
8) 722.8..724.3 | 0.09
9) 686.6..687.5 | 0.03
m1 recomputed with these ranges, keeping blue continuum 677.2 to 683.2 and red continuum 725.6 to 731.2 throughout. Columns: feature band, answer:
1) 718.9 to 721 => 0.12 nm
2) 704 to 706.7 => 0.24 nm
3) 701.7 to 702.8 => 0.07 nm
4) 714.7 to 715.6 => 0.07 nm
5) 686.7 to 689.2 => 0.01 nm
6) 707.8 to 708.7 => 0.02 nm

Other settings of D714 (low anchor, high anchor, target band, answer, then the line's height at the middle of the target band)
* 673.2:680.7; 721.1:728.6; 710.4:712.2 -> -0.02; 16.9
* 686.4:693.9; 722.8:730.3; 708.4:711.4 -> 0.05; 17.3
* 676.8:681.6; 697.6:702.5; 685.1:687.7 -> 0.04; 17.1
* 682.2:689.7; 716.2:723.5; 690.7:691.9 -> -0.07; 16.8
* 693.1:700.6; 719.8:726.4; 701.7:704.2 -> 0.08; 17.6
